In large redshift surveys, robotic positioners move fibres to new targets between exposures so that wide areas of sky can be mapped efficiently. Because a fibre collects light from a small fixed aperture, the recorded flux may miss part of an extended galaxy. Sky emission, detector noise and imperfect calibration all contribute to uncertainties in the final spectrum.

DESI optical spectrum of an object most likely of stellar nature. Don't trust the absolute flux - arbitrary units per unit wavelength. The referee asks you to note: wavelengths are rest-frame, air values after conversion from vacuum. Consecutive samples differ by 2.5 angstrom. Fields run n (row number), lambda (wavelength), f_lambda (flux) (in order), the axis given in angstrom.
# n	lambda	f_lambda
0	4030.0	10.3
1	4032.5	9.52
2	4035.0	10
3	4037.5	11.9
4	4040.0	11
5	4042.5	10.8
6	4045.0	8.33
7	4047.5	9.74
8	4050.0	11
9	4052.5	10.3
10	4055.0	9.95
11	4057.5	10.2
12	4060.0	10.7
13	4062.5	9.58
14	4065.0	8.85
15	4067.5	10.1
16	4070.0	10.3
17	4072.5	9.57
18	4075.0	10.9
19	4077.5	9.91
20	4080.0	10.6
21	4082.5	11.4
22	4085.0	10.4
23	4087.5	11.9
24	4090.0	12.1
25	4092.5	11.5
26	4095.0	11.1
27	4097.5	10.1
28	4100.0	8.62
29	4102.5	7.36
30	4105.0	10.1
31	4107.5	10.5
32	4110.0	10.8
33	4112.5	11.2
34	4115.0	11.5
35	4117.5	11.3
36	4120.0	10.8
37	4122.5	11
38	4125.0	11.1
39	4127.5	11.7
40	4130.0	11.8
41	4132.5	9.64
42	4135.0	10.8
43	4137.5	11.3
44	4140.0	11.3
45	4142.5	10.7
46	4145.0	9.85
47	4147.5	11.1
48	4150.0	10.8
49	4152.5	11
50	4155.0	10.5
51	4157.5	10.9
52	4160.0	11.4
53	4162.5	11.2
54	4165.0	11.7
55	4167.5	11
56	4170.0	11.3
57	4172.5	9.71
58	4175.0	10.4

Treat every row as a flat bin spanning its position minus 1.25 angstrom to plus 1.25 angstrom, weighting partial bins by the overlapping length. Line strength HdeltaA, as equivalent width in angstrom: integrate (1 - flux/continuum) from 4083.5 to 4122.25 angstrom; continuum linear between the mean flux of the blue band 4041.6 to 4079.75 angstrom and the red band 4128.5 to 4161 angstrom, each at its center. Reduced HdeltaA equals -0.7 angstrom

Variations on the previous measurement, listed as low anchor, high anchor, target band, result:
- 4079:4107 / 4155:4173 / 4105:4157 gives -0.66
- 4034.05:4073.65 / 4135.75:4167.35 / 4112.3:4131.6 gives -0.99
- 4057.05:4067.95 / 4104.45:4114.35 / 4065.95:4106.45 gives -0.29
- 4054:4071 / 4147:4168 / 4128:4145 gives -0.09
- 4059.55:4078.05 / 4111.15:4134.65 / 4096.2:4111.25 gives 1.57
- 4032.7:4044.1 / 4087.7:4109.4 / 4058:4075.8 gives 0.88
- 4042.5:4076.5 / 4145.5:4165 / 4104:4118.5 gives -0.52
